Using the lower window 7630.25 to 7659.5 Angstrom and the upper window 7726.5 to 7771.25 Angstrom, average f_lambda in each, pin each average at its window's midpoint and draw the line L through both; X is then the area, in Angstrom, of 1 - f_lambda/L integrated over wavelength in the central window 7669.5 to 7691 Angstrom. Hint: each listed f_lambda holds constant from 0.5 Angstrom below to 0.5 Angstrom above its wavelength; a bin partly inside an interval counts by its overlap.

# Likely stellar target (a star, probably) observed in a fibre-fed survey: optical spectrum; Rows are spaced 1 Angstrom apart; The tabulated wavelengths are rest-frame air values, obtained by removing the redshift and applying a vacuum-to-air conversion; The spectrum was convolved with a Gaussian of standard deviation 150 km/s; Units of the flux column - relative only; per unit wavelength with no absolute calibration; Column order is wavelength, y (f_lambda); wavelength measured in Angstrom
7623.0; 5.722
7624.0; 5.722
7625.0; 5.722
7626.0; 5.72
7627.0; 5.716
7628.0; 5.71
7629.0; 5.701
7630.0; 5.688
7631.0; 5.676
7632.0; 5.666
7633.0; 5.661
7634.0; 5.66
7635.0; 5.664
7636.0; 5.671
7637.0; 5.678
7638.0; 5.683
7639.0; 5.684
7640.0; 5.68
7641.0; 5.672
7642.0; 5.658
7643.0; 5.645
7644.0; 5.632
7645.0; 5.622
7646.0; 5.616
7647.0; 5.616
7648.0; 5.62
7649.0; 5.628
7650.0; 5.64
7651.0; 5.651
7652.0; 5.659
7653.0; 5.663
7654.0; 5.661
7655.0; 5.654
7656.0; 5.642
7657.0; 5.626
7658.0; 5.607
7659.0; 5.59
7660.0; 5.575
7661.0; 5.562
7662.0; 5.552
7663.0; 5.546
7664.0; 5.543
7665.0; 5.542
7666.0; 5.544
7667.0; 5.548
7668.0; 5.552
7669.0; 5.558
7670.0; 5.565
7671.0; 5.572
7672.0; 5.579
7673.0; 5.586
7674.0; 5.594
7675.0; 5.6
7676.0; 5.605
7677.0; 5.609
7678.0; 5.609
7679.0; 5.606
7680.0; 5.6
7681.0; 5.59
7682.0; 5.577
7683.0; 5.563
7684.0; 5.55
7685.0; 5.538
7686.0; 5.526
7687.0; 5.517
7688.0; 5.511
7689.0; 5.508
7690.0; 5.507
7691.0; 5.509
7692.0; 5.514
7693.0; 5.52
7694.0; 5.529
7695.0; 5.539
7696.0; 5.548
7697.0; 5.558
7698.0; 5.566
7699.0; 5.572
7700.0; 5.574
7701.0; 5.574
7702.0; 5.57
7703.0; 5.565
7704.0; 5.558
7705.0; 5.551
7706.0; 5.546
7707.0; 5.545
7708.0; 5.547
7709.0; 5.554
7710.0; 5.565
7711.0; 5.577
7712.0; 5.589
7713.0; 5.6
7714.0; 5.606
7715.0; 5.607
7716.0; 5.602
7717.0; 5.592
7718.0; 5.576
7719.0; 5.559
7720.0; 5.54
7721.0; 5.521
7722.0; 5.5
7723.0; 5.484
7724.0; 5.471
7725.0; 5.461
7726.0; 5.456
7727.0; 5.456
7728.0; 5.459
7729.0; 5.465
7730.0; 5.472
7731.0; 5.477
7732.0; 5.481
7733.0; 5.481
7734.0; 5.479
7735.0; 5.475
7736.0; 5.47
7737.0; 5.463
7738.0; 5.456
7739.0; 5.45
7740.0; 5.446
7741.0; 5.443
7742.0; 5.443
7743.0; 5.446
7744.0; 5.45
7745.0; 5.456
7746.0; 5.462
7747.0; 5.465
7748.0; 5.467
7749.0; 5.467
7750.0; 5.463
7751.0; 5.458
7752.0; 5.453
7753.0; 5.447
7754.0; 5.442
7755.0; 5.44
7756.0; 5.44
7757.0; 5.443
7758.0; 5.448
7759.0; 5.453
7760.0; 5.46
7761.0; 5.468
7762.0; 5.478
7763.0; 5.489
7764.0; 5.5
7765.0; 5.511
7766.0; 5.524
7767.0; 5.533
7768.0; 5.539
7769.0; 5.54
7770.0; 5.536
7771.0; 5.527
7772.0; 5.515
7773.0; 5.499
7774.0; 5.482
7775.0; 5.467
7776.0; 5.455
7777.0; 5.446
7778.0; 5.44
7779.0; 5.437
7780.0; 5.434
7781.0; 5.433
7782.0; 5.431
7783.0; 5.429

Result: 0.1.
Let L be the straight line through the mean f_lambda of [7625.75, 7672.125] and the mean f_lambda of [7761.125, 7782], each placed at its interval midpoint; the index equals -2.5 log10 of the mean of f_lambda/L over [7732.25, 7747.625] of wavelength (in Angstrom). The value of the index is 0.01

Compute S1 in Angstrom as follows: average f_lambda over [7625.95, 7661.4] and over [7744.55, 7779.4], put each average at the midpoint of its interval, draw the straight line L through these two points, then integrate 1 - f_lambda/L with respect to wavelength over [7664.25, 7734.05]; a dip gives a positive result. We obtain 0.3 Angstrom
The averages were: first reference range 5.65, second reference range 5.48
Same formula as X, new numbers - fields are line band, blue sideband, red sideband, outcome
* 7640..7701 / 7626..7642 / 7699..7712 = 0.4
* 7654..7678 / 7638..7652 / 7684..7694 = 0.0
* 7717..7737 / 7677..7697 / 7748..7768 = 0.1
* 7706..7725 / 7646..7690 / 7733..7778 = -0.1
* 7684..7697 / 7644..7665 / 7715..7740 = 0.1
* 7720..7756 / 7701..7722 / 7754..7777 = 0.4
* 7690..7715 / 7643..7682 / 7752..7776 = 0.0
